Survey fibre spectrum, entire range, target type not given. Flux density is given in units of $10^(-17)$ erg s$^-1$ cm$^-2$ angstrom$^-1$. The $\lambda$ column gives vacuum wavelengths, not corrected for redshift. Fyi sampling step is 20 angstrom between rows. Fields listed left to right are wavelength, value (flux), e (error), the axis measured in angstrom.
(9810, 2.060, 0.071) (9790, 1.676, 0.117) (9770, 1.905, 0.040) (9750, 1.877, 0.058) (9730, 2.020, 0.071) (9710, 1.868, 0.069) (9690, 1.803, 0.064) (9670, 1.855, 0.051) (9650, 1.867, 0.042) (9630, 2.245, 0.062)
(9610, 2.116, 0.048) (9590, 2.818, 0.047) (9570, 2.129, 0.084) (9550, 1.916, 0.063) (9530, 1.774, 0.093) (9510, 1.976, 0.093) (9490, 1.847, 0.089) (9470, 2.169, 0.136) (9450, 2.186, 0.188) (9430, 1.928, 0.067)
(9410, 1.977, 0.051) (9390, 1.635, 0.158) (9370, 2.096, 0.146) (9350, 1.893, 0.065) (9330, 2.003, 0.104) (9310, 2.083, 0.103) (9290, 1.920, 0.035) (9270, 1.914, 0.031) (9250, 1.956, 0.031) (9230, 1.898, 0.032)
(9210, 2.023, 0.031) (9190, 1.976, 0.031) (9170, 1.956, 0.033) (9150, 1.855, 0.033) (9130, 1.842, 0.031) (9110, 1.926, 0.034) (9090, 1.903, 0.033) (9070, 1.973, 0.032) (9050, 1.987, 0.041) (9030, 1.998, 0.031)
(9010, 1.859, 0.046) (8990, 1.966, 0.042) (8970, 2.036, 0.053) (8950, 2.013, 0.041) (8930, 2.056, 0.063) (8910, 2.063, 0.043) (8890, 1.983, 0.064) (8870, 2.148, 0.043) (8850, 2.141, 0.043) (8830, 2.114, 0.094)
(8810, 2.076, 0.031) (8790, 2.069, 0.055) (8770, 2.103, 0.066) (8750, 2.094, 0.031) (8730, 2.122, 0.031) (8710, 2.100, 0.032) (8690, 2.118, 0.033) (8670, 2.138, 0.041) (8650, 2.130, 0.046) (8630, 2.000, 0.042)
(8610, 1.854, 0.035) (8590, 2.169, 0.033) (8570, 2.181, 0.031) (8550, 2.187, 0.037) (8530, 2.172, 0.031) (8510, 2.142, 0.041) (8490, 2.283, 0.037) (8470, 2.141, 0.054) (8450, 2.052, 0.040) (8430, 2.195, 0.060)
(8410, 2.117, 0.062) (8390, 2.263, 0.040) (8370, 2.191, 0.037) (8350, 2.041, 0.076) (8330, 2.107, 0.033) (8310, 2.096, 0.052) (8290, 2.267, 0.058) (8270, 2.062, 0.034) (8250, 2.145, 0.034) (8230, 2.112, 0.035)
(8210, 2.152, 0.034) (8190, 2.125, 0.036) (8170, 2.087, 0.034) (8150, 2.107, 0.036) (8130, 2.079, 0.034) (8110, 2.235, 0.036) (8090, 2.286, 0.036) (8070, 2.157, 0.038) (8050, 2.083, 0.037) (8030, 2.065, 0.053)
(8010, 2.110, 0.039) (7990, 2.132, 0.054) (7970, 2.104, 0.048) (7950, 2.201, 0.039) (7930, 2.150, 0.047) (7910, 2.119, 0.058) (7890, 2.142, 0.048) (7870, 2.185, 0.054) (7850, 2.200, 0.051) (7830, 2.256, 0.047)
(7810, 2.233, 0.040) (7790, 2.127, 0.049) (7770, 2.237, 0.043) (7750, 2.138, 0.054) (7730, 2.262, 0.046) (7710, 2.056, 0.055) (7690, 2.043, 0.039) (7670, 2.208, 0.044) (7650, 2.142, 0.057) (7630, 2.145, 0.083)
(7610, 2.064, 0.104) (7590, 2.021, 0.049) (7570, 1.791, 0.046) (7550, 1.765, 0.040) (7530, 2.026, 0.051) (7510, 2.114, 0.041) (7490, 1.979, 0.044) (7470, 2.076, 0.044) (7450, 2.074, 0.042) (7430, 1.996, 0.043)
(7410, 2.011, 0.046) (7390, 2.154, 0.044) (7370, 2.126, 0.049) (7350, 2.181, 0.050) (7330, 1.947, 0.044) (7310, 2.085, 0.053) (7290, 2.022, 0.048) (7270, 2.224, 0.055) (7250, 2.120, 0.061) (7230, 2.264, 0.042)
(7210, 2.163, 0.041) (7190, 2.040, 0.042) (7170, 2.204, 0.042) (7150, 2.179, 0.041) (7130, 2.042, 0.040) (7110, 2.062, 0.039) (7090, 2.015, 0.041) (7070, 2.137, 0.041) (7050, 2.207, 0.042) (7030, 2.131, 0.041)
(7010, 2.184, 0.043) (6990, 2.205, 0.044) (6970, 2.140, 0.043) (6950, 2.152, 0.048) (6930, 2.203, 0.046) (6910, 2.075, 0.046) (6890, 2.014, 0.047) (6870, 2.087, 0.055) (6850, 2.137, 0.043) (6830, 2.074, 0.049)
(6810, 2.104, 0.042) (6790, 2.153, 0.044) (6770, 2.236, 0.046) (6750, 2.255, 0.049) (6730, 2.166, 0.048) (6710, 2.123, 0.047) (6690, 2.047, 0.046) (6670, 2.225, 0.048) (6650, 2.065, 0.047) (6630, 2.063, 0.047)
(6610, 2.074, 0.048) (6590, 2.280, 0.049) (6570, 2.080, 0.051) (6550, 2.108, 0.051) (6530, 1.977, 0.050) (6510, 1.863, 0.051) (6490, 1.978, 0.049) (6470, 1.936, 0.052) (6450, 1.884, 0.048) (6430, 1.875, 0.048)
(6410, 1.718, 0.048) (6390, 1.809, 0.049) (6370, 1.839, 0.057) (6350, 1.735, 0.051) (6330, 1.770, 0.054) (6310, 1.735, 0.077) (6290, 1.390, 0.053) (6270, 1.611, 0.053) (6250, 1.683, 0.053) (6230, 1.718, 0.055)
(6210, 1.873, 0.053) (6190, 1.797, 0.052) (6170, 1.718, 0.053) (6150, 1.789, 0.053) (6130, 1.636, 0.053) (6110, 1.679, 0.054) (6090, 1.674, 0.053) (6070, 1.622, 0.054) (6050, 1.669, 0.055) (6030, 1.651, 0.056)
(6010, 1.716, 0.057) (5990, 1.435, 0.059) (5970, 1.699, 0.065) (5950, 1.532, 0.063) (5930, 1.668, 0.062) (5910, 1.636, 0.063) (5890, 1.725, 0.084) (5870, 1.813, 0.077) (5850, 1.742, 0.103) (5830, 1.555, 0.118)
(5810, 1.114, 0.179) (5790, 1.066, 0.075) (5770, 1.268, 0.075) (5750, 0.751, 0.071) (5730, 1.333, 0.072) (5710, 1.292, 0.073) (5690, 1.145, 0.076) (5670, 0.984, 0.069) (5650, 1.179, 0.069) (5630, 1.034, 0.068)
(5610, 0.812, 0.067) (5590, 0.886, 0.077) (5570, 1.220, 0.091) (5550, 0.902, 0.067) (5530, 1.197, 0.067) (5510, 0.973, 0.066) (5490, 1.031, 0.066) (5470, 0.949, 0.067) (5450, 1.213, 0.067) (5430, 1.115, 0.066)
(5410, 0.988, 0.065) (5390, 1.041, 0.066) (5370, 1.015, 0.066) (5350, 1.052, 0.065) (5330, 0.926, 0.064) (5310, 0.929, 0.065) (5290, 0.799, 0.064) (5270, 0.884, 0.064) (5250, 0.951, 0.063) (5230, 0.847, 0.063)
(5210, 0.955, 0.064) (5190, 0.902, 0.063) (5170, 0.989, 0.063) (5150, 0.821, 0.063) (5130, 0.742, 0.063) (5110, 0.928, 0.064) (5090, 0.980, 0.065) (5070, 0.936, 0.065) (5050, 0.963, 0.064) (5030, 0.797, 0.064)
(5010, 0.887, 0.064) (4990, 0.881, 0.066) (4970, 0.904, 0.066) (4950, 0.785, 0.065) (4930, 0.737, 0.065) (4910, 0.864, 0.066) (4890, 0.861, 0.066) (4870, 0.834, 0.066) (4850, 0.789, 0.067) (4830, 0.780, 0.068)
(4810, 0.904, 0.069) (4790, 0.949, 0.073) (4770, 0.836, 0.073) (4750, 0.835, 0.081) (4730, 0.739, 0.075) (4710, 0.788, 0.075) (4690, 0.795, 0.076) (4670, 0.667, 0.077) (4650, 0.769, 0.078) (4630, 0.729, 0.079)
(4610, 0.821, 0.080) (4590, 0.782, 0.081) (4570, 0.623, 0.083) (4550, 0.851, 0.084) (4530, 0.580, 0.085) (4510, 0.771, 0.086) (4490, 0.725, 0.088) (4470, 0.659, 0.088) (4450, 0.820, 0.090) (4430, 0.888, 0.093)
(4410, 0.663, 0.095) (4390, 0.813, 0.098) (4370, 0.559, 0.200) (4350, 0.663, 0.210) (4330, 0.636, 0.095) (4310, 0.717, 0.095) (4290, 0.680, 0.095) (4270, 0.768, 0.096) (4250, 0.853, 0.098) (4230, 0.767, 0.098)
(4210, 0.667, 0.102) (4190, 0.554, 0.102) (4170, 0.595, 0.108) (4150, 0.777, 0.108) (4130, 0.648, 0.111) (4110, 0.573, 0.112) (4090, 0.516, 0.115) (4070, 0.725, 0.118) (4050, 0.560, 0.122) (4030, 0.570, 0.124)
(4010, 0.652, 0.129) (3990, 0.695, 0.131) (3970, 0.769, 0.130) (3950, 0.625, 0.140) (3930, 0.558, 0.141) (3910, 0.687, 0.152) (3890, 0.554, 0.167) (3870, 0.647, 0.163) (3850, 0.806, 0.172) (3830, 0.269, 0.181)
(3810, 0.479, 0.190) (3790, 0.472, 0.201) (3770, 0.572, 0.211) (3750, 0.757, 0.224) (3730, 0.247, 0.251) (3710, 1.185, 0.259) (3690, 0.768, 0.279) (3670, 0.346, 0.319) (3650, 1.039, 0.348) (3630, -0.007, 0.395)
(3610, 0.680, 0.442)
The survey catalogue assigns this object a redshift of 0.461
